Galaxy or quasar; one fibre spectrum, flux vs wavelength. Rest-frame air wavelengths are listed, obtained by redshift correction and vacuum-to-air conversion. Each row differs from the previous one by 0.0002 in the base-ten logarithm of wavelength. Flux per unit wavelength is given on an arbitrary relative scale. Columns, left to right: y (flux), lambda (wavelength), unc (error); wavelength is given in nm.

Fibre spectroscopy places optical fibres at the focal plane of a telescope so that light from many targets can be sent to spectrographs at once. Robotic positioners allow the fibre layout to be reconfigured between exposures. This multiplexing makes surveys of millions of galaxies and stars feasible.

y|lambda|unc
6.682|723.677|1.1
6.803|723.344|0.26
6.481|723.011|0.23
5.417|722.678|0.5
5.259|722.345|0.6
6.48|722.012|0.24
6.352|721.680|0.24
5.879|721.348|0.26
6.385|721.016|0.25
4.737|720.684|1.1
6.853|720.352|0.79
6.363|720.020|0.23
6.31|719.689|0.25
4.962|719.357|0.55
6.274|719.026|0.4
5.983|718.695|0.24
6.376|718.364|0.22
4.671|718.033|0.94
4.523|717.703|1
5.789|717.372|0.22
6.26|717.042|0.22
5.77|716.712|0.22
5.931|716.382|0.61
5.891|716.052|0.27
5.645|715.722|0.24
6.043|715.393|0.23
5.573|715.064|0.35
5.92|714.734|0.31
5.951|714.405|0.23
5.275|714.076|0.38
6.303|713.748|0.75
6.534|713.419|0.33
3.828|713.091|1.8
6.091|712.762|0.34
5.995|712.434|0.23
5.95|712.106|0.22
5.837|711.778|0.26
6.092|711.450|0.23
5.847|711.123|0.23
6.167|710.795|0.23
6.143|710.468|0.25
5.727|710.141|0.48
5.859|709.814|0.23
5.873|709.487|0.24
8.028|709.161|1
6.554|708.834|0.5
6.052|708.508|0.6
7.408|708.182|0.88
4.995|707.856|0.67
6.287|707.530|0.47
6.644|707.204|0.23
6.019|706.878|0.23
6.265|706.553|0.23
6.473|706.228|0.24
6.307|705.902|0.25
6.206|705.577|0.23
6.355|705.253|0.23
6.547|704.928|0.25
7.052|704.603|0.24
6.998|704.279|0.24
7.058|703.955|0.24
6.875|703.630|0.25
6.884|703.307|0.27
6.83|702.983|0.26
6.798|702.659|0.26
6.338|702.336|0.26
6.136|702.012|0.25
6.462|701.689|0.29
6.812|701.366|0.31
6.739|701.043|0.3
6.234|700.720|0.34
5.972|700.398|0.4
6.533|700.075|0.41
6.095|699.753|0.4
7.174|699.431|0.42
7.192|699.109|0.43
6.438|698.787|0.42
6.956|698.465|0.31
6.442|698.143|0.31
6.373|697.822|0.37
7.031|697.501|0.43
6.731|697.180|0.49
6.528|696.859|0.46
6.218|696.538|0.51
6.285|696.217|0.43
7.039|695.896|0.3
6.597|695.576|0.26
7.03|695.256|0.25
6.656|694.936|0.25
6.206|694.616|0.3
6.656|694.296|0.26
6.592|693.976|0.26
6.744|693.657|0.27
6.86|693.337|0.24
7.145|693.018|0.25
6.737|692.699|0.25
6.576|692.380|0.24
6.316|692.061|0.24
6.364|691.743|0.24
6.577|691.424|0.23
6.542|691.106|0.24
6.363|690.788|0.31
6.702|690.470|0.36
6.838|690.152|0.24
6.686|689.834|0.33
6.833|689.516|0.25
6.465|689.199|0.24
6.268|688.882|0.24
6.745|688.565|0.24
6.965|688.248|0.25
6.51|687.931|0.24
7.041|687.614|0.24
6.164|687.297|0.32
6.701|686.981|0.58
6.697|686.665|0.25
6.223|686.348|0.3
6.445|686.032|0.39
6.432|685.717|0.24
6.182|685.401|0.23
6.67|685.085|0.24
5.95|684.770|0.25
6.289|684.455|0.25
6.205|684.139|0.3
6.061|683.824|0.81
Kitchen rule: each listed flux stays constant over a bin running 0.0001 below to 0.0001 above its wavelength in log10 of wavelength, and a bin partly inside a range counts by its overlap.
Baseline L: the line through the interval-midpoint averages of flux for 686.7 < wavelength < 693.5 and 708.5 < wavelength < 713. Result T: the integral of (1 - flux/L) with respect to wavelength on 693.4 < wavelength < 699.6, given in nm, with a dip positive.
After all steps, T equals -0.19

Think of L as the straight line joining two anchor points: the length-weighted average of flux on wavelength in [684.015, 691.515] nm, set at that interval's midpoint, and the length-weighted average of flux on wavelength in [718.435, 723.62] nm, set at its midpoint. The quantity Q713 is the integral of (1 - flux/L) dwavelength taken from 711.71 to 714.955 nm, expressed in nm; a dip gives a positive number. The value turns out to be 0.21 nm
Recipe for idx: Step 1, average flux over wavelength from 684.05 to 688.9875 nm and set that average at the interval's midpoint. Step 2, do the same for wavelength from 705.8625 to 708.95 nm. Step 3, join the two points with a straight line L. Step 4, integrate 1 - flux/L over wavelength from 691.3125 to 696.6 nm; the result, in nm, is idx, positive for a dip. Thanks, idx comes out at -0.18 nm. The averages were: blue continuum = 6.47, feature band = 6.63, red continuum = 6.3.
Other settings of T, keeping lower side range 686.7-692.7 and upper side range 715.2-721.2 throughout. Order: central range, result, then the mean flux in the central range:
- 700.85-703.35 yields -0.14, 6.61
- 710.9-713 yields 0.03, 5.9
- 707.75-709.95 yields -0.13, 6.44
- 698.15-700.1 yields -0.12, 6.72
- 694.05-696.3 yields -0.07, 6.65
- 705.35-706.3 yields -0.02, 6.32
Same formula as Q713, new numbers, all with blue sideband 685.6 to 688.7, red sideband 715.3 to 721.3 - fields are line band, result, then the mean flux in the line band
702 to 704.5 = -0.239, 6.78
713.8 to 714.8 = 0.027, 5.77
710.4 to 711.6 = -0.011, 6.06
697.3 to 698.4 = -0.056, 6.65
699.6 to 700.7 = 0.011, 6.21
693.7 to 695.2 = -0.039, 6.58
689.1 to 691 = -0.038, 6.65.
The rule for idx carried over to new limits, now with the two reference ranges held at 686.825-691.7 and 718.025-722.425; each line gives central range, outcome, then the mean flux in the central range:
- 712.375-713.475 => 0.116 nm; 5.48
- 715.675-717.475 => 0.046 nm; 5.9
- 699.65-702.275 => 0.000 nm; 6.38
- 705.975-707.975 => 0.034 nm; 6.14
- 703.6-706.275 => -0.150 nm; 6.65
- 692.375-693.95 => -0.067 nm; 6.82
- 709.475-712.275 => 0.102 nm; 5.95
